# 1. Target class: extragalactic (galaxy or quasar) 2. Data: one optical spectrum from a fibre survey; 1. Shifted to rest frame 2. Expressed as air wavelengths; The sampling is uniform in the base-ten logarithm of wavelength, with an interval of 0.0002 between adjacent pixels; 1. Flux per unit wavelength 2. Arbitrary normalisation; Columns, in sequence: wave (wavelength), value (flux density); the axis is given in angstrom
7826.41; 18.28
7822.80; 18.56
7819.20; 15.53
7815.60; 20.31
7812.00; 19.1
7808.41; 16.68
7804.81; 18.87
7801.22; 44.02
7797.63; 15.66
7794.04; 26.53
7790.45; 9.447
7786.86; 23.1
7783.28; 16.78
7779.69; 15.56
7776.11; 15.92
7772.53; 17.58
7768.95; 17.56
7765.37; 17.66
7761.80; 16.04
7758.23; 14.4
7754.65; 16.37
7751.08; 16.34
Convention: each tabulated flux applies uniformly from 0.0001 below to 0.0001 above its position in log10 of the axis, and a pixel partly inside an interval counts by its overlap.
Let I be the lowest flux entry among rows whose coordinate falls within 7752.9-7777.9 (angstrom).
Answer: 14.4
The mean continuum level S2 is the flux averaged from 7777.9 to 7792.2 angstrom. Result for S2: 16.2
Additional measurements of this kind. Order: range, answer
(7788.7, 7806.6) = 22.9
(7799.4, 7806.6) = 31.4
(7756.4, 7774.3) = 16.6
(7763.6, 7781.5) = 16.8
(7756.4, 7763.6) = 15.2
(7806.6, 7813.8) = 17.9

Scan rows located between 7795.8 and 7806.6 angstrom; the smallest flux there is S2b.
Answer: 15.66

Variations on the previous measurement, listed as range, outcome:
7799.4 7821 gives 15.53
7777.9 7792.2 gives 9.447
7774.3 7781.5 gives 15.56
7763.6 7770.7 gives 17.56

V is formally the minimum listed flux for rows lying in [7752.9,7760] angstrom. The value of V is 14.4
